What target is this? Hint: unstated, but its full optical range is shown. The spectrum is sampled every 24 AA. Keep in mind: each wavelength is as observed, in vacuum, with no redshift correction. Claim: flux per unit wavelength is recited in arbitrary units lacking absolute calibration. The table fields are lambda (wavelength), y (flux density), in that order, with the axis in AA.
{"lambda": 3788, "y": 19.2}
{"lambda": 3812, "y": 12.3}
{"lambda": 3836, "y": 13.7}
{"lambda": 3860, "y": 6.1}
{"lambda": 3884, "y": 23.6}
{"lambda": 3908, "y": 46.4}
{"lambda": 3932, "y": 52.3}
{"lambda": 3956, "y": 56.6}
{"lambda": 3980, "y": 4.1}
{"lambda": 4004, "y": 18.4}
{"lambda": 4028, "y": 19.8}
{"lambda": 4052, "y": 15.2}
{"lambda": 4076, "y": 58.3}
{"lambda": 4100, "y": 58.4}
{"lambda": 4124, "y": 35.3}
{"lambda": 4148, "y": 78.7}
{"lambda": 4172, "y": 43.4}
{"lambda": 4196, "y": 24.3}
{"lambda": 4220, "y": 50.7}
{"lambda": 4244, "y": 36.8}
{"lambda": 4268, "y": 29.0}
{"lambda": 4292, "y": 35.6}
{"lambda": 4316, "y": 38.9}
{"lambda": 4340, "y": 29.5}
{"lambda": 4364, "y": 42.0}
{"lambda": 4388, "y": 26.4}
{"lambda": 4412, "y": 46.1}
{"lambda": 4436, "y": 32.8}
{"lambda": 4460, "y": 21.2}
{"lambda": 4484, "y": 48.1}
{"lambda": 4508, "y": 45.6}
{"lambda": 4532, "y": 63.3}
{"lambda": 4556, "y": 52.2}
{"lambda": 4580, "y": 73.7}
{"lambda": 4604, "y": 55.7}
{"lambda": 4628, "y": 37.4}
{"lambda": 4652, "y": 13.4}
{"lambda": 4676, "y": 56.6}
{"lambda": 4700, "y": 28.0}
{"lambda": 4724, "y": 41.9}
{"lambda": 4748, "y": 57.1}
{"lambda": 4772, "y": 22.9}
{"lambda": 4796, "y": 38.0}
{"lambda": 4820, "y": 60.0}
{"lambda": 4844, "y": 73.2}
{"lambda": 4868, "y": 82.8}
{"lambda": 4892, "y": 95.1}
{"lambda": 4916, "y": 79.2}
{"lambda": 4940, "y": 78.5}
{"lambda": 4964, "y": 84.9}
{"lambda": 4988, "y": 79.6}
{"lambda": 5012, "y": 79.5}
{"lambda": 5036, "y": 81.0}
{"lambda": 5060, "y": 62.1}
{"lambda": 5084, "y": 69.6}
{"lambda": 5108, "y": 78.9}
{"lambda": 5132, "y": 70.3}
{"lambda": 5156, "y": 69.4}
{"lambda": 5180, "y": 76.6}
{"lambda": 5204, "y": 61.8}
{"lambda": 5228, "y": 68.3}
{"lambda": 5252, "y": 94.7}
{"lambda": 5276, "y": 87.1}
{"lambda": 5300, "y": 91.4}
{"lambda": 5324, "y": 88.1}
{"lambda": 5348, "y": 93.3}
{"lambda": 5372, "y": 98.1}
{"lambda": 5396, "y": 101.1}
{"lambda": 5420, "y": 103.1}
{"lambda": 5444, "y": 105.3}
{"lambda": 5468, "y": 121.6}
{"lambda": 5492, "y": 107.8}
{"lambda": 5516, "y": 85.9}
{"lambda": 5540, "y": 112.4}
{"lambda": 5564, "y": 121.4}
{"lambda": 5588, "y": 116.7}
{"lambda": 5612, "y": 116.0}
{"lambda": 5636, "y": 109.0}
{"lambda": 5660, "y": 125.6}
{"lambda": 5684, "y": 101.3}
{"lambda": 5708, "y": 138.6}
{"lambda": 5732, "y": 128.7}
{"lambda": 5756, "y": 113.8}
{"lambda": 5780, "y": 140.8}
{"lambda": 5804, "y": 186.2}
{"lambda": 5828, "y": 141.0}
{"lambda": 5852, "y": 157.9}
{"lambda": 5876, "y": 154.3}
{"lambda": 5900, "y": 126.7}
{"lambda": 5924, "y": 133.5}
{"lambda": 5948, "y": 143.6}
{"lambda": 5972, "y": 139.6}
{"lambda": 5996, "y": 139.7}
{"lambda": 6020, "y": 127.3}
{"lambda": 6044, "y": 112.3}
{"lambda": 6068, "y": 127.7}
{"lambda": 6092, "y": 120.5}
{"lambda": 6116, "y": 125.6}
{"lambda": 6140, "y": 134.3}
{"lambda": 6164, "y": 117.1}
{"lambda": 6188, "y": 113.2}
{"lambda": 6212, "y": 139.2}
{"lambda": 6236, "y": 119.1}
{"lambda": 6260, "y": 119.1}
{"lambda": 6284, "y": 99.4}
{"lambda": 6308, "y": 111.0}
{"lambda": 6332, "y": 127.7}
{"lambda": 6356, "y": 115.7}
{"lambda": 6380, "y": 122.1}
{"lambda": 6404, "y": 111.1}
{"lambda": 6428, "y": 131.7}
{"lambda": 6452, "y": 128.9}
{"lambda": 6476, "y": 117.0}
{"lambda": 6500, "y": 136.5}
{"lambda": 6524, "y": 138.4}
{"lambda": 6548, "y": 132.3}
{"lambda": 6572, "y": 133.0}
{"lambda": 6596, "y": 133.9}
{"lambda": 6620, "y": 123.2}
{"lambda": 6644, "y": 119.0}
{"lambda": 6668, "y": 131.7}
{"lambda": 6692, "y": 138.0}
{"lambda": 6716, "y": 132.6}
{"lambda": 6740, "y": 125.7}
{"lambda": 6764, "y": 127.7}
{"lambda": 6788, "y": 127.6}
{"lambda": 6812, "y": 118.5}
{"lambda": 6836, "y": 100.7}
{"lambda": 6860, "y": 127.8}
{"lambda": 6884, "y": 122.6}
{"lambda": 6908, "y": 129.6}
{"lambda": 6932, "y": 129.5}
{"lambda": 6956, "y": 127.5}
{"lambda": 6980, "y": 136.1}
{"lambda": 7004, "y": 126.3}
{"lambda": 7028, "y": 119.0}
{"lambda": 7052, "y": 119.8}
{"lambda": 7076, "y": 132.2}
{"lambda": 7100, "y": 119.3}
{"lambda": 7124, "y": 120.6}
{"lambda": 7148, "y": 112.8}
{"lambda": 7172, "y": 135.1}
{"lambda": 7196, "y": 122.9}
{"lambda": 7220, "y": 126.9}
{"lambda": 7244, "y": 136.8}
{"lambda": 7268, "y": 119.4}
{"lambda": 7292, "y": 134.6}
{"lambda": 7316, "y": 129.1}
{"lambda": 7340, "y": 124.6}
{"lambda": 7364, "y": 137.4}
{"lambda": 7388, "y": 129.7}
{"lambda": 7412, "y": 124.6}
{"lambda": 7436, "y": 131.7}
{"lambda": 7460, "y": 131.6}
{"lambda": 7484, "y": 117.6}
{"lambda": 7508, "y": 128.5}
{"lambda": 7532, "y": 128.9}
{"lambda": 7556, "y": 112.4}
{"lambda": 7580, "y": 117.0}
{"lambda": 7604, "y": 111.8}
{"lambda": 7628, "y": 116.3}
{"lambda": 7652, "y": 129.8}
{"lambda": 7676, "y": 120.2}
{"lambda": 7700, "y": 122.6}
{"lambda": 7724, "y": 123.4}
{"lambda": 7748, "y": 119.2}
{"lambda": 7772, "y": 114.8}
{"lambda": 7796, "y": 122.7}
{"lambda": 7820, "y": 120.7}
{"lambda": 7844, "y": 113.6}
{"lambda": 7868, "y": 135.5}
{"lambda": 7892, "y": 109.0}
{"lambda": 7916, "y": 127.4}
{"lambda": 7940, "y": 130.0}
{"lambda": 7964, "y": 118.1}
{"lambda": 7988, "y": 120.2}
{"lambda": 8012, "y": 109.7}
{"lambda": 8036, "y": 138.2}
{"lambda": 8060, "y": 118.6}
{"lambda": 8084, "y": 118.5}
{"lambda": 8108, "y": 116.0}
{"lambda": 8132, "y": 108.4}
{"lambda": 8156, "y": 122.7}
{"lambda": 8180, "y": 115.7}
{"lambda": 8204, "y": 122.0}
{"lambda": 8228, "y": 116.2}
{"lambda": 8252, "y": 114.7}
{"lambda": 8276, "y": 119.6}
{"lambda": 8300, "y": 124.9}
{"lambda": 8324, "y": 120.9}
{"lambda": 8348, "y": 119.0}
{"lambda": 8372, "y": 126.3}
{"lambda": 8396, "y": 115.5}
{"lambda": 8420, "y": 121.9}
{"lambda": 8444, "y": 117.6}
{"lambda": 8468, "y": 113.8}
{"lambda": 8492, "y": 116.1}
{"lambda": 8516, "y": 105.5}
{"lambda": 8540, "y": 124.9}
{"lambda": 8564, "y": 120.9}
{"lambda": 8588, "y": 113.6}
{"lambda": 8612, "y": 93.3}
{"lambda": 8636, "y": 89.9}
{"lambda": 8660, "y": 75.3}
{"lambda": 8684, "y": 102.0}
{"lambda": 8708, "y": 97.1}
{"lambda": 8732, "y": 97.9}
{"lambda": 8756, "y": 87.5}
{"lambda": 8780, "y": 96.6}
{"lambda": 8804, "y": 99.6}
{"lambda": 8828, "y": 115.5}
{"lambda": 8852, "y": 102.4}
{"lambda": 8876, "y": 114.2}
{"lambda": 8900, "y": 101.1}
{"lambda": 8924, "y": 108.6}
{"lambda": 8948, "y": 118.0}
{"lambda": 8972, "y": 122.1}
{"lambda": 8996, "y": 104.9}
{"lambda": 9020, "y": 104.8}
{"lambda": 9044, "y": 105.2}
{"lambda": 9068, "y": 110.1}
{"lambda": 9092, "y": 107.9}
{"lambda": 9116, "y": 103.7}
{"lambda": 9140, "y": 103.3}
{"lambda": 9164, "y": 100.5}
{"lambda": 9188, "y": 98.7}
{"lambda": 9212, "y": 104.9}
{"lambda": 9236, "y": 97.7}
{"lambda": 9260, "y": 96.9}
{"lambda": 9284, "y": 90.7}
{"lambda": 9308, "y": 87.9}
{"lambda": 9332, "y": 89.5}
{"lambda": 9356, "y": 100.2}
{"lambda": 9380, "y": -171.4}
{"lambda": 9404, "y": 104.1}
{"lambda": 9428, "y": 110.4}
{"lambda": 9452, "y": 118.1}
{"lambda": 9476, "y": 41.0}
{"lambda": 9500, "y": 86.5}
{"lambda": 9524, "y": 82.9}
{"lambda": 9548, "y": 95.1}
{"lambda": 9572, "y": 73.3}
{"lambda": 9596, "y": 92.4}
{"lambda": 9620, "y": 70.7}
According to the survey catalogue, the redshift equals 0.21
